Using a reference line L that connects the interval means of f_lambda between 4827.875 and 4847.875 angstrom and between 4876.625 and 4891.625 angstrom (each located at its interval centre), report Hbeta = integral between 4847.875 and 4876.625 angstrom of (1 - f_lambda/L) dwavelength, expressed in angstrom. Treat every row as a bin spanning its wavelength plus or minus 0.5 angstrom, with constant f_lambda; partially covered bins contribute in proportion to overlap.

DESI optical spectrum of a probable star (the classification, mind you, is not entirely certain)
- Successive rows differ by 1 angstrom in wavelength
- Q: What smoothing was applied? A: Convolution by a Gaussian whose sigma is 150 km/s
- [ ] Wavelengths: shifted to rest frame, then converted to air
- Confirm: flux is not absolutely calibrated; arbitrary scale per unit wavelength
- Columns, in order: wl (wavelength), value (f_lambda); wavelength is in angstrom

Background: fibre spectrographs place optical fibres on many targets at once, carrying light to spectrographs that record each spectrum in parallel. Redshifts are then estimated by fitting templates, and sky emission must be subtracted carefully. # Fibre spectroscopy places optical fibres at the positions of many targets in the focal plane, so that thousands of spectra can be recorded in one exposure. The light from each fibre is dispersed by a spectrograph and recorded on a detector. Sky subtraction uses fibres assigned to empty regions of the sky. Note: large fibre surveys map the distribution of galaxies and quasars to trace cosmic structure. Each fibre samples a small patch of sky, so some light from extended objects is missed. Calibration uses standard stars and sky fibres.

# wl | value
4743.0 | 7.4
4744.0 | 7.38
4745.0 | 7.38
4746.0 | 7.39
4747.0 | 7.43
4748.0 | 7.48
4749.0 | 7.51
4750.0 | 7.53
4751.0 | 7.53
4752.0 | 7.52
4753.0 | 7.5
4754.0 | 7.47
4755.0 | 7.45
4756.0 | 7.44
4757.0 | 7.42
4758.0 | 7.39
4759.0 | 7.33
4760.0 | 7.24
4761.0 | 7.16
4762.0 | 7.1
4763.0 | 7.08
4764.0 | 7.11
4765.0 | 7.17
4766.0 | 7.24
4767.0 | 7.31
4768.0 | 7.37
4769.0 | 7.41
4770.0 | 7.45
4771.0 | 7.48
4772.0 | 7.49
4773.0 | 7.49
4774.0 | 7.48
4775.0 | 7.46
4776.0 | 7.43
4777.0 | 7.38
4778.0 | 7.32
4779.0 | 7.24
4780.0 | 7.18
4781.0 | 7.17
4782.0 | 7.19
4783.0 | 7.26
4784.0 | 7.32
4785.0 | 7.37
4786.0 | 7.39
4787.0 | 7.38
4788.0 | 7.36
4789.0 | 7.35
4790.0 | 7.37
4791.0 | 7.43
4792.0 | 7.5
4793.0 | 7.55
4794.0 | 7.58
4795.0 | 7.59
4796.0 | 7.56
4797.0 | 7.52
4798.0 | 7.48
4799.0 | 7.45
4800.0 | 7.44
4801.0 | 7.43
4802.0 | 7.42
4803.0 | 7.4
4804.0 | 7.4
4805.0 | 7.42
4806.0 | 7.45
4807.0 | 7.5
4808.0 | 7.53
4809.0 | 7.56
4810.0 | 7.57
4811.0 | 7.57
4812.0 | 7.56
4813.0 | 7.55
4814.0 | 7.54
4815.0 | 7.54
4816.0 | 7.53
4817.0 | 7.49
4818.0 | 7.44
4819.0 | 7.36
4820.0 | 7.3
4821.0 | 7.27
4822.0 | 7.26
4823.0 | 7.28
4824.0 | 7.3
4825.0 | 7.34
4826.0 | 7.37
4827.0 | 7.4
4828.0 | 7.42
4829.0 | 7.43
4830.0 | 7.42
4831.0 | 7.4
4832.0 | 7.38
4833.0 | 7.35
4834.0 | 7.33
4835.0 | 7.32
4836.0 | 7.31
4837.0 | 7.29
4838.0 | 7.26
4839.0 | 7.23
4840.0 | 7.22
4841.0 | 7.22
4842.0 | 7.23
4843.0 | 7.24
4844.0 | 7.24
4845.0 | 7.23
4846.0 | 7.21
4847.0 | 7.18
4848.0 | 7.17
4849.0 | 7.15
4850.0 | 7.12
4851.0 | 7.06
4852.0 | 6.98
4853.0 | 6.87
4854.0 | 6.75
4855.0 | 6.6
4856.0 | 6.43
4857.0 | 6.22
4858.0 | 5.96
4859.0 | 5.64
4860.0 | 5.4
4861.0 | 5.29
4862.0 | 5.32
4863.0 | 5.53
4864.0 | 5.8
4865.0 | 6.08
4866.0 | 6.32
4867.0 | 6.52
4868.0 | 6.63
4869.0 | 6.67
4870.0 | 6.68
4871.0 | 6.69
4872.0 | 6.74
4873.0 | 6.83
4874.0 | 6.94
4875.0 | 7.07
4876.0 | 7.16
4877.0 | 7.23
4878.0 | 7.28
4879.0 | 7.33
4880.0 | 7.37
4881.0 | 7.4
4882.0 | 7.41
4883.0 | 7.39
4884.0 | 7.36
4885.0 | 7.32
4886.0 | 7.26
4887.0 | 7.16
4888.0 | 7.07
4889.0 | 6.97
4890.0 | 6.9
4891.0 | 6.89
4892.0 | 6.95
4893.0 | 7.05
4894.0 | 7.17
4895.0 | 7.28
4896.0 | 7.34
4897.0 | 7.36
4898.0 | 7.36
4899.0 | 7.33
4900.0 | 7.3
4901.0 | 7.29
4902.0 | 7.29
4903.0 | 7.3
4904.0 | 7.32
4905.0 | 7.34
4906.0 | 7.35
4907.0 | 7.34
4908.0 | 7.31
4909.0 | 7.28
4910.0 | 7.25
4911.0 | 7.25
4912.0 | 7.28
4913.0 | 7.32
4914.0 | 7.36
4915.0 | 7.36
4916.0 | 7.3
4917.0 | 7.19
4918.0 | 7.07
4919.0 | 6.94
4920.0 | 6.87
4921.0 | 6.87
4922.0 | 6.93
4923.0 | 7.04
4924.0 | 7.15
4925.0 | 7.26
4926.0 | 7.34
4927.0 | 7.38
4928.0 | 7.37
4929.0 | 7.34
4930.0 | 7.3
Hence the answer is 3.13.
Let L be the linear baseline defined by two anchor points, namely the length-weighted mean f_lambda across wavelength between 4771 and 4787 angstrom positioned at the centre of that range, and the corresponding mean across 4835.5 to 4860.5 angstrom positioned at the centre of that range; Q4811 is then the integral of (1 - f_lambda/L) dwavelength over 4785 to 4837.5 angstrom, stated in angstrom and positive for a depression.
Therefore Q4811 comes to -2.2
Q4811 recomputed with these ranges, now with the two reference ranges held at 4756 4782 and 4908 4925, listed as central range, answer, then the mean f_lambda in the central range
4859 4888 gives 2.00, 6.71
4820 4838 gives -0.22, 7.34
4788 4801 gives -0.34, 7.48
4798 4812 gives -0.38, 7.48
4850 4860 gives 1.04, 6.48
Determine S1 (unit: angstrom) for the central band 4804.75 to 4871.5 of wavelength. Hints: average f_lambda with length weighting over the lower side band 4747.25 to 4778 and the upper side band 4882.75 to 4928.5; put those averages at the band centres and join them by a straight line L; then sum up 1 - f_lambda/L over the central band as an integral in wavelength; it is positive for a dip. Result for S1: 2.6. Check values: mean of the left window 7.38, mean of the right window 7.21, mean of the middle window 7.01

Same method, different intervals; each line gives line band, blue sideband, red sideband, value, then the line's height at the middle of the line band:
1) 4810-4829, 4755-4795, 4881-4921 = -0.31 angstrom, 7.3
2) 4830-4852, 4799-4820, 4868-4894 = 0.18 angstrom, 7.3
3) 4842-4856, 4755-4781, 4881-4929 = 0.42 angstrom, 7.26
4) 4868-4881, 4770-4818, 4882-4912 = 0.50 angstrom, 7.28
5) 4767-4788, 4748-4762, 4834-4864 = -0.32 angstrom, 7.25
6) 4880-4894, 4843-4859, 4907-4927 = -0.27 angstrom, 7.03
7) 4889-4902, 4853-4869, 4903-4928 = -0.73 angstrom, 6.8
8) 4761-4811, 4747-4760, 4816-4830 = 0.16 angstrom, 7.41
